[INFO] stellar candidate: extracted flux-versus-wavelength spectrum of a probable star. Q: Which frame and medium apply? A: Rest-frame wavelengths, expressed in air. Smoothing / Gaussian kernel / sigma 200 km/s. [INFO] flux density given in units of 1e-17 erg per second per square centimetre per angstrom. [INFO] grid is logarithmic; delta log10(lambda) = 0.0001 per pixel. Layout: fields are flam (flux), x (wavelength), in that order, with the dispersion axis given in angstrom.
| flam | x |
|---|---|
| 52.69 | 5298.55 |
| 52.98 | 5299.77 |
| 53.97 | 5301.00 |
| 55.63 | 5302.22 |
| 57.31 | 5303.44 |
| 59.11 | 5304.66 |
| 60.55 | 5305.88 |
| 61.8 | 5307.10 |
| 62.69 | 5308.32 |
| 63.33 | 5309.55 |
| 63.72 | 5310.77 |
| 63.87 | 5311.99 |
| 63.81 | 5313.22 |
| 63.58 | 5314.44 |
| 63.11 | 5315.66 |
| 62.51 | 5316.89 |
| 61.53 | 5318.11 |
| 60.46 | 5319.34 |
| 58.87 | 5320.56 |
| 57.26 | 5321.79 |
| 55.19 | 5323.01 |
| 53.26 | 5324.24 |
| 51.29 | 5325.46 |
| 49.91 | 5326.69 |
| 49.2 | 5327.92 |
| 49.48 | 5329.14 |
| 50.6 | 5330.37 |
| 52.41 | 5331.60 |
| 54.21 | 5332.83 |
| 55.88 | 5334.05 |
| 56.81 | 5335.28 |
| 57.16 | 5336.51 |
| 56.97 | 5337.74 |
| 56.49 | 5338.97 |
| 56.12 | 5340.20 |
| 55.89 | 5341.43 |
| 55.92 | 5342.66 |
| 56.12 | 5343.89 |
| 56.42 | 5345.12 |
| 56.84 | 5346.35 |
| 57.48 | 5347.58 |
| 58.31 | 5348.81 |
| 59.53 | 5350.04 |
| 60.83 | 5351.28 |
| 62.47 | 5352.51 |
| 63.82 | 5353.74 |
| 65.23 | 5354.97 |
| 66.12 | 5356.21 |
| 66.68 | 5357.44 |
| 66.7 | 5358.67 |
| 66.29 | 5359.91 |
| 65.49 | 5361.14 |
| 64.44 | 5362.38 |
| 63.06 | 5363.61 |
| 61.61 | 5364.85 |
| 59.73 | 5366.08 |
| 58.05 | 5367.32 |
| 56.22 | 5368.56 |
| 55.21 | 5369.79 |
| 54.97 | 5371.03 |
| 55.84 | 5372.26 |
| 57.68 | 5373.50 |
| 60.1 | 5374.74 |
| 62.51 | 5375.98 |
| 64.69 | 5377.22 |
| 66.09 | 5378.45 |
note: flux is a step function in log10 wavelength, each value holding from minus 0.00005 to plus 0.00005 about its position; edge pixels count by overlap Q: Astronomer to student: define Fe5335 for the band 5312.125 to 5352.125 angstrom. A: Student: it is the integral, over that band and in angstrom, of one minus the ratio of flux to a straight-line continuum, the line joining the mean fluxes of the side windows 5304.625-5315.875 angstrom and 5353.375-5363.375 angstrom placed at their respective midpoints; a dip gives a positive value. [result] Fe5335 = 4.51 angstrom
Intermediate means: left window 62.7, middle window 56.8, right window 65.6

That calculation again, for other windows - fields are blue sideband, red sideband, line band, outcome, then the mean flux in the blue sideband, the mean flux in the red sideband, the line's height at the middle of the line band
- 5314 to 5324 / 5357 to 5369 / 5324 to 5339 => 1.87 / 60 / 62.8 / 60.8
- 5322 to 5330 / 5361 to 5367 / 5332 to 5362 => -1.08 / 51.7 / 62.4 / 57.6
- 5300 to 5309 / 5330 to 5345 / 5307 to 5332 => -0.35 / 58.5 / 55.5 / 57.1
